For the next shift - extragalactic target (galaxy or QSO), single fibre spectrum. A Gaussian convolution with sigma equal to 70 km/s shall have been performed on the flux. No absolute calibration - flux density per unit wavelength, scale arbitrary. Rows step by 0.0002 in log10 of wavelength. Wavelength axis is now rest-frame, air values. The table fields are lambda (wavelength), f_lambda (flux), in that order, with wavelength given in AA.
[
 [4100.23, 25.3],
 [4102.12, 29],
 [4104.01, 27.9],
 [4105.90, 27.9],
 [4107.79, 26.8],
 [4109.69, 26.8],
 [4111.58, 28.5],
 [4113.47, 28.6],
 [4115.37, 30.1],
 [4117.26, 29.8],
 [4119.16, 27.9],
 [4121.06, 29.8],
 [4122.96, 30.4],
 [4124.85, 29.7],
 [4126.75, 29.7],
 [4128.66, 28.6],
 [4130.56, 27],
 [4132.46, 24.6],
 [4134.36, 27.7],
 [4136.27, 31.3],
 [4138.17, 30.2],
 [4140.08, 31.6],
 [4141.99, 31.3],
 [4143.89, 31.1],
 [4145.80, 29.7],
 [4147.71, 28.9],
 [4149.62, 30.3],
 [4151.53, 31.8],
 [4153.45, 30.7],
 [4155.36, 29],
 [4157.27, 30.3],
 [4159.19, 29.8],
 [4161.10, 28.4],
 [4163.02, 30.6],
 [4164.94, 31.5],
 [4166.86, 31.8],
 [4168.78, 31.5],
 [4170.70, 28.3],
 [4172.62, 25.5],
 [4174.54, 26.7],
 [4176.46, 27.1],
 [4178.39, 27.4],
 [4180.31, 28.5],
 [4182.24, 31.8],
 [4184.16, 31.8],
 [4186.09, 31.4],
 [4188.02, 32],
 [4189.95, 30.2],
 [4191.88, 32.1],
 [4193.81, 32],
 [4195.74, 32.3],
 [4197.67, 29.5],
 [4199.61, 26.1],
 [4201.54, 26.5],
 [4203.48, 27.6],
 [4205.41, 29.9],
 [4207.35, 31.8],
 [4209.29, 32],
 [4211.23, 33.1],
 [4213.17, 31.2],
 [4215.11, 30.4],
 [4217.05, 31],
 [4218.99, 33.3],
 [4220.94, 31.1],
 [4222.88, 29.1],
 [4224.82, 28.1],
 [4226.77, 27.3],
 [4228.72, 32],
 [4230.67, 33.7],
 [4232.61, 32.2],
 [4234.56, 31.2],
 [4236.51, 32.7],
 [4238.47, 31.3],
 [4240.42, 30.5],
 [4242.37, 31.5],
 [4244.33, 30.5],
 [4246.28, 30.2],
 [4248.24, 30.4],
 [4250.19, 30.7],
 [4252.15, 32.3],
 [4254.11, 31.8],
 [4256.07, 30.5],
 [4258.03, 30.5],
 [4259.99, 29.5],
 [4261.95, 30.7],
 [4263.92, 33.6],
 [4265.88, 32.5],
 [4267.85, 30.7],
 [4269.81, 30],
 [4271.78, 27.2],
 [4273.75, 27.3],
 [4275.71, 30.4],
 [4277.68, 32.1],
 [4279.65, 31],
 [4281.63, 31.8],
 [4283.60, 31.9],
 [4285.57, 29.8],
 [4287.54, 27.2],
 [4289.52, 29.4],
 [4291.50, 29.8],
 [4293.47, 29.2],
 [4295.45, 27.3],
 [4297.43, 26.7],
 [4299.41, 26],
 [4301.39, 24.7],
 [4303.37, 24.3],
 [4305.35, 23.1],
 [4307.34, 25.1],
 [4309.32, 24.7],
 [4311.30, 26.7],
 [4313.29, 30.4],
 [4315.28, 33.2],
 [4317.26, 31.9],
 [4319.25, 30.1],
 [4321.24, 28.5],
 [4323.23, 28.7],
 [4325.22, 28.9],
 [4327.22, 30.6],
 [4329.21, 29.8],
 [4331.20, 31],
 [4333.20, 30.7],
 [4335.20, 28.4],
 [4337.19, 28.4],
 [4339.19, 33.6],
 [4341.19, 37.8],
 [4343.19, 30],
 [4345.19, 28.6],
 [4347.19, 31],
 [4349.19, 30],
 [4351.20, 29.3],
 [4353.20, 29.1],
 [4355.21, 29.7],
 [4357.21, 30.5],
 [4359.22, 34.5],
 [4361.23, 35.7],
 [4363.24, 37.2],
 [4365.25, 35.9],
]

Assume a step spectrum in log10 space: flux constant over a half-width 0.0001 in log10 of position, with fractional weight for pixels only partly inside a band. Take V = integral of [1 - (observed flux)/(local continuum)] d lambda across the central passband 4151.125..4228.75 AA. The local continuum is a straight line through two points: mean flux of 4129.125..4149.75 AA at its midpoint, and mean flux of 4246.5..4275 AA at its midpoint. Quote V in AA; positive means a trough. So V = -0.4 AA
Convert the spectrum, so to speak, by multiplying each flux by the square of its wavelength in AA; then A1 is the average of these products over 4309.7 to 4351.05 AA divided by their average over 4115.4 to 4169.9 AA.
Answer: 1.1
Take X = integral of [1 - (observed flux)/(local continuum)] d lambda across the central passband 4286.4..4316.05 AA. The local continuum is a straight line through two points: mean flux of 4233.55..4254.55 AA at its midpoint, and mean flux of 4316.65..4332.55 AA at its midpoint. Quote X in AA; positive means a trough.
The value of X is 3.0 AA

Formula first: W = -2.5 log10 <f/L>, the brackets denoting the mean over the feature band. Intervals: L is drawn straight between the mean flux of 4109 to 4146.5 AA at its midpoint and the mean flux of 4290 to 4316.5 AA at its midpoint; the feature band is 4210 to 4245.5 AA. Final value -0.11 mag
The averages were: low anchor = 29.2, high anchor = 27.1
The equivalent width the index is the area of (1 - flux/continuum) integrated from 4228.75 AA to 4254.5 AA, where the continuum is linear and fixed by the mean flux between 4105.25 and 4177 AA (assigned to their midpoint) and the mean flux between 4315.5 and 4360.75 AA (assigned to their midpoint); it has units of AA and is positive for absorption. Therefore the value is -1.3 AA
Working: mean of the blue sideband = 29.3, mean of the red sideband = 30.6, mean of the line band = 31.5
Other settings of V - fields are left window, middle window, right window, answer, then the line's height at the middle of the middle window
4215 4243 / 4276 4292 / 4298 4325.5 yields -0.92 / 28.7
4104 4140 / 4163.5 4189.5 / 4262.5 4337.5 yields -0.79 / 28.8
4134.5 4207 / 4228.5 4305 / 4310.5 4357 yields 0.21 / 30.1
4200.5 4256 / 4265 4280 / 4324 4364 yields 0.42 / 31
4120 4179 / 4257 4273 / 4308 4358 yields -0.39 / 29.8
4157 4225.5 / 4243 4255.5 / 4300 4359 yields -0.52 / 29.7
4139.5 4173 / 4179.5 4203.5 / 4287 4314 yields -0.75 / 29.3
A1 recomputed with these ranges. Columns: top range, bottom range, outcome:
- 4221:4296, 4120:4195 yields 1.07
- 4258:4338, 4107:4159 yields 1.07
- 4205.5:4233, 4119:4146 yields 1.10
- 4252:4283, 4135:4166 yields 1.07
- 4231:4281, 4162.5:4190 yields 1.08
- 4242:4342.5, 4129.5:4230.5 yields 1.04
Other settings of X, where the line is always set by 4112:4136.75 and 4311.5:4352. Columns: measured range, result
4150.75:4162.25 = -0.4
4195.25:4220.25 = -0.7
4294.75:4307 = 2.0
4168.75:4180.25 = 0.7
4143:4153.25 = -0.5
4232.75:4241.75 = -0.5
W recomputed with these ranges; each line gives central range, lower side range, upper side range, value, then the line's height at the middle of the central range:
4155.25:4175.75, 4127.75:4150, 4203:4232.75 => 0.017 mag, 29.9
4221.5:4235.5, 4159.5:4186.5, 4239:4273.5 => -0.010 mag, 30.3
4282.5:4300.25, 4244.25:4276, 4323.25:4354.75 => 0.068 mag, 30.5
